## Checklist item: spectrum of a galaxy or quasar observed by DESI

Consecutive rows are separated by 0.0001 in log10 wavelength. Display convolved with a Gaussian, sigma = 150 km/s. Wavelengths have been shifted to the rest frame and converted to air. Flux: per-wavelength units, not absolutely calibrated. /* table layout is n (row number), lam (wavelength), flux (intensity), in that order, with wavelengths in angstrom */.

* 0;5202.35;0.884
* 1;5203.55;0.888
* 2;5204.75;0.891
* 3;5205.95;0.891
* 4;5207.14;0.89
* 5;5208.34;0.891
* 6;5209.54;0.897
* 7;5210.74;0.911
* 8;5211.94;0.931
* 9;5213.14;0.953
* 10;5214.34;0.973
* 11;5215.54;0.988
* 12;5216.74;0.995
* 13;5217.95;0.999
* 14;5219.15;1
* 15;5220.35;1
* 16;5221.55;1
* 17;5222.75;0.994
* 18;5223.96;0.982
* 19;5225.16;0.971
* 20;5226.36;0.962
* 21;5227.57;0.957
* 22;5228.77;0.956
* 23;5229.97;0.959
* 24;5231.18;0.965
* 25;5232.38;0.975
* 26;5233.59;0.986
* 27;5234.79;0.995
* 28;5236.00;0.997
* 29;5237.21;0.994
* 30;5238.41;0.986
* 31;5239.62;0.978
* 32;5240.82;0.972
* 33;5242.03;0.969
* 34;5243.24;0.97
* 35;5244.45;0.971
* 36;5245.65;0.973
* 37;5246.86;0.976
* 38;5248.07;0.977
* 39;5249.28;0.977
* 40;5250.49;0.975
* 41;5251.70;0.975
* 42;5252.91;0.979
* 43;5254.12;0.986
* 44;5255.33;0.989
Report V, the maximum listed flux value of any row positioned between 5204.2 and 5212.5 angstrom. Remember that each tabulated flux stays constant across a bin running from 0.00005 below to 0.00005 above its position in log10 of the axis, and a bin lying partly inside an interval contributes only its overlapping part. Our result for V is 0.931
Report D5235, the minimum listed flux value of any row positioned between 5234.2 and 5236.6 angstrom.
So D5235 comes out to 0.995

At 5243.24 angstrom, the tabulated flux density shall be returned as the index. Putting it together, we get 0.97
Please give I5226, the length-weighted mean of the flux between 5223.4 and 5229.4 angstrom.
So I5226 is 0.967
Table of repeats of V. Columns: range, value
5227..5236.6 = 0.997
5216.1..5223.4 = 1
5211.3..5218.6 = 0.999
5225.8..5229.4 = 0.962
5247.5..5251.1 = 0.977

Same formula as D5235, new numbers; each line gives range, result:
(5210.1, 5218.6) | 0.911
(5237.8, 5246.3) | 0.969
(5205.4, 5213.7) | 0.89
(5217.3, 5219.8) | 0.999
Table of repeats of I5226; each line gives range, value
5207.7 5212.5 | 0.907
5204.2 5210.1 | 0.893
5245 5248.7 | 0.976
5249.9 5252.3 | 0.975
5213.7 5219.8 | 0.99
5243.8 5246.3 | 0.973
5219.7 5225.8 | 0.99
